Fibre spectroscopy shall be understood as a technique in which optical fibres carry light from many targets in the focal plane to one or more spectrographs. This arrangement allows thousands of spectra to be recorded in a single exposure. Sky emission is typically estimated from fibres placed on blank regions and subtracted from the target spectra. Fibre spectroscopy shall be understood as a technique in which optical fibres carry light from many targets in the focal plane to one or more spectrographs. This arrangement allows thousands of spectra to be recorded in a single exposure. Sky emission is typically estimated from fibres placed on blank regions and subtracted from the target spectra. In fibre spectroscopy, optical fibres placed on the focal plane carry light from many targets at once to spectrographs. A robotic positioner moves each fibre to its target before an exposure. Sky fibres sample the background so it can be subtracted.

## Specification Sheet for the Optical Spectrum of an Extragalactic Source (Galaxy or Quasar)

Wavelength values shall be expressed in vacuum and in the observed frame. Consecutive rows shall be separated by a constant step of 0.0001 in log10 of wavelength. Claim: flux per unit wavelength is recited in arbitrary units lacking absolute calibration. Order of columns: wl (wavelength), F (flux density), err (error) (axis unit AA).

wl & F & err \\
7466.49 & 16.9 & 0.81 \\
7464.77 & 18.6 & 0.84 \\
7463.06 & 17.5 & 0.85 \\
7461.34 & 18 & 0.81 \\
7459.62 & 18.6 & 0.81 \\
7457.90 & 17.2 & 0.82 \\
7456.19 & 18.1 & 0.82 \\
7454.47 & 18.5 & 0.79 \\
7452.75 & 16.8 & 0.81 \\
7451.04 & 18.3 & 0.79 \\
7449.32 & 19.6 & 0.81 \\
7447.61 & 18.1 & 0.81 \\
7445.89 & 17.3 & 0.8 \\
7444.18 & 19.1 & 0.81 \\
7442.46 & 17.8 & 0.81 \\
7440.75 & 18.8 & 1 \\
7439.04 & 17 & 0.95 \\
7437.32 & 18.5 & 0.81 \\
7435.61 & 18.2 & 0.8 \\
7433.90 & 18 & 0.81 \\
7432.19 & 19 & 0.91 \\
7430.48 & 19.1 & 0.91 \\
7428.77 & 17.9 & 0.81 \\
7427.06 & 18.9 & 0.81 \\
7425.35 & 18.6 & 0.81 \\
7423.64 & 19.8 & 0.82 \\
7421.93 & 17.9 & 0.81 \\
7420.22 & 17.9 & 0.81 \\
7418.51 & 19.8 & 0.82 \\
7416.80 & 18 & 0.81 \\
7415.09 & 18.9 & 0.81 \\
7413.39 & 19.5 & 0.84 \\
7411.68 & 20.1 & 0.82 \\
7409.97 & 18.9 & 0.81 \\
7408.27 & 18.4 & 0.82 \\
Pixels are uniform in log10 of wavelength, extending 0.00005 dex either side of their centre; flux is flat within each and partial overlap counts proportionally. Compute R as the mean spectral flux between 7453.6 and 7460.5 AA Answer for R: 18.1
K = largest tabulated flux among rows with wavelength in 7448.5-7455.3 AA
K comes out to 19.6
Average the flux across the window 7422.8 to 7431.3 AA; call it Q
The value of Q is 18.9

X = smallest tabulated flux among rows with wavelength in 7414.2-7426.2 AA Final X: 17.9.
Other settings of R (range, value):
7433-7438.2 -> 18.2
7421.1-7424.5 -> 18.8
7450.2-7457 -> 17.9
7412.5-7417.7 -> 18.8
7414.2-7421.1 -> 18.7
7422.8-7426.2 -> 19.2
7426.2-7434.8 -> 18.6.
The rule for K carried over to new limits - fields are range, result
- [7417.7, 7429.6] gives 19.8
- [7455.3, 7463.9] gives 18.6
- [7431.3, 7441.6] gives 19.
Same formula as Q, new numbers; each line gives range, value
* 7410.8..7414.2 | 19.8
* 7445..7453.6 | 18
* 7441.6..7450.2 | 18.4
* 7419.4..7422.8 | 17.9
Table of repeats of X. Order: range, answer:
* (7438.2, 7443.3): 17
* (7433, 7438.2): 18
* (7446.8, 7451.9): 18.1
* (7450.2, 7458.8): 16.8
